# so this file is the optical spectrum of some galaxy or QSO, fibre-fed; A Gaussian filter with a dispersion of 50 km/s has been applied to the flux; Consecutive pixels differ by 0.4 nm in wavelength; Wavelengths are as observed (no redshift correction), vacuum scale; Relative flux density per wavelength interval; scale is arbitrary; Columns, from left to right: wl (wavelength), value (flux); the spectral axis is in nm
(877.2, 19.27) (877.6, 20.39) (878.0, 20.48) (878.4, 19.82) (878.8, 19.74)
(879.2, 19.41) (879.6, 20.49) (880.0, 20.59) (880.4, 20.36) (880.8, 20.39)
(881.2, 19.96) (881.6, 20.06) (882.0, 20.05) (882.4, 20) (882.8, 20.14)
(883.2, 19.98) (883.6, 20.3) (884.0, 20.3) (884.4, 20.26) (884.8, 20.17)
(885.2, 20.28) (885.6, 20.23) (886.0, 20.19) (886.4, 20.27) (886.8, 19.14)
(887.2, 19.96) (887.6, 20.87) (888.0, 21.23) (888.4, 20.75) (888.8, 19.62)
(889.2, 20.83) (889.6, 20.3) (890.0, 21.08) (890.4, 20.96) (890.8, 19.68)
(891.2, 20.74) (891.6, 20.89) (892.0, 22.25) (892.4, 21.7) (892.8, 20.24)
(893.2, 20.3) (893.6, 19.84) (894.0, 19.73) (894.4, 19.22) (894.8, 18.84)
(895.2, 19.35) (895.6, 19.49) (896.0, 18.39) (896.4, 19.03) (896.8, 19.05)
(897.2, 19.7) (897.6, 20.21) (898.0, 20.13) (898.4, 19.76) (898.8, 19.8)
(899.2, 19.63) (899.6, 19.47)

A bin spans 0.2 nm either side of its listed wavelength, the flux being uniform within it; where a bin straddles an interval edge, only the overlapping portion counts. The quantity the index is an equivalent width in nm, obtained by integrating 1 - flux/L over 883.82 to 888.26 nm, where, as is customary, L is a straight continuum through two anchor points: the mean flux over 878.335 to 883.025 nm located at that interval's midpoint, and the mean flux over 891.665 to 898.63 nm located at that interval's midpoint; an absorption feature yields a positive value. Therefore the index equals -0.06 nm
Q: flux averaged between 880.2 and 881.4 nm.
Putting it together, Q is 20.2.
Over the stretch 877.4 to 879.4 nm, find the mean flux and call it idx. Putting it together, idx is 20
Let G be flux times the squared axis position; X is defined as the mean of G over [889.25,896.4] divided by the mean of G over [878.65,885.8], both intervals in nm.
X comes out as 1.02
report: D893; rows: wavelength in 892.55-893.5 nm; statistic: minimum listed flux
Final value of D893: 20.24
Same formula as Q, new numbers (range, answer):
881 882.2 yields 20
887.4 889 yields 20.6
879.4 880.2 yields 20.5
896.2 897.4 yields 19.3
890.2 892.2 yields 20.9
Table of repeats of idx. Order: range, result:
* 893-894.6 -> 19.8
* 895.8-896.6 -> 18.7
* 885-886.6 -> 20.2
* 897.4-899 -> 20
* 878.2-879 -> 19.8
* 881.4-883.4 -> 20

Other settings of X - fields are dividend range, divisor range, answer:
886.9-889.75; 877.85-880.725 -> 1.04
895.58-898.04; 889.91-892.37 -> 0.94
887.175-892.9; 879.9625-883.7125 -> 1.05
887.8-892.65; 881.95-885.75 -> 1.05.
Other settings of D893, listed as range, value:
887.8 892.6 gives 19.62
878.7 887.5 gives 19.14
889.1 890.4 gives 20.3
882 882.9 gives 20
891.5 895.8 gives 18.84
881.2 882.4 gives 19.96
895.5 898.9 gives 18.39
